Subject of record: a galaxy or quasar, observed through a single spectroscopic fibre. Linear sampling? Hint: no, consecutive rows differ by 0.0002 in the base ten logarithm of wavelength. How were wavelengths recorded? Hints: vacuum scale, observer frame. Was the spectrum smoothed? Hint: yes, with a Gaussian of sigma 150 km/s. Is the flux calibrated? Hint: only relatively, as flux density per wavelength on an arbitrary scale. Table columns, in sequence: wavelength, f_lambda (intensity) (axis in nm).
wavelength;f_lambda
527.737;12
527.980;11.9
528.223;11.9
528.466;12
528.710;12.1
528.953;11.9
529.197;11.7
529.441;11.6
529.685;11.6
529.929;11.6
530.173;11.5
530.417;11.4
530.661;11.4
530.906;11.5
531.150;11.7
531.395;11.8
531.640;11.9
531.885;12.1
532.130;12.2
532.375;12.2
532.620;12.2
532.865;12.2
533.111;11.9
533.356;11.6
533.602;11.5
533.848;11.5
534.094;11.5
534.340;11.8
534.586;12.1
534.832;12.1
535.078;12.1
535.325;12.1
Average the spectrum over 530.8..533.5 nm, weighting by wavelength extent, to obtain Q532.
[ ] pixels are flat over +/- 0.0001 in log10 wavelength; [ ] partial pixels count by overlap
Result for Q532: 11.9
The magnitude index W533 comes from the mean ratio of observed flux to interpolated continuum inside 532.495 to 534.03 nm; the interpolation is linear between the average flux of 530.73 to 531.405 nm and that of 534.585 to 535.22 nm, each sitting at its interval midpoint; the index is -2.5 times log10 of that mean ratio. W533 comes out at 0.008 mag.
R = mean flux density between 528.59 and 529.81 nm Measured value 11.8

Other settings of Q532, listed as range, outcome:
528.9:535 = 11.8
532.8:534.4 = 11.7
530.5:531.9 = 11.7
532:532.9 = 12.2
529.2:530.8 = 11.5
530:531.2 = 11.5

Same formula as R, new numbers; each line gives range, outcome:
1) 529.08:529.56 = 11.6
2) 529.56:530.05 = 11.6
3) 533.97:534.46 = 11.6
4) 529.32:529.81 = 11.6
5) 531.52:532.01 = 12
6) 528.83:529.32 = 11.8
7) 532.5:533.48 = 12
